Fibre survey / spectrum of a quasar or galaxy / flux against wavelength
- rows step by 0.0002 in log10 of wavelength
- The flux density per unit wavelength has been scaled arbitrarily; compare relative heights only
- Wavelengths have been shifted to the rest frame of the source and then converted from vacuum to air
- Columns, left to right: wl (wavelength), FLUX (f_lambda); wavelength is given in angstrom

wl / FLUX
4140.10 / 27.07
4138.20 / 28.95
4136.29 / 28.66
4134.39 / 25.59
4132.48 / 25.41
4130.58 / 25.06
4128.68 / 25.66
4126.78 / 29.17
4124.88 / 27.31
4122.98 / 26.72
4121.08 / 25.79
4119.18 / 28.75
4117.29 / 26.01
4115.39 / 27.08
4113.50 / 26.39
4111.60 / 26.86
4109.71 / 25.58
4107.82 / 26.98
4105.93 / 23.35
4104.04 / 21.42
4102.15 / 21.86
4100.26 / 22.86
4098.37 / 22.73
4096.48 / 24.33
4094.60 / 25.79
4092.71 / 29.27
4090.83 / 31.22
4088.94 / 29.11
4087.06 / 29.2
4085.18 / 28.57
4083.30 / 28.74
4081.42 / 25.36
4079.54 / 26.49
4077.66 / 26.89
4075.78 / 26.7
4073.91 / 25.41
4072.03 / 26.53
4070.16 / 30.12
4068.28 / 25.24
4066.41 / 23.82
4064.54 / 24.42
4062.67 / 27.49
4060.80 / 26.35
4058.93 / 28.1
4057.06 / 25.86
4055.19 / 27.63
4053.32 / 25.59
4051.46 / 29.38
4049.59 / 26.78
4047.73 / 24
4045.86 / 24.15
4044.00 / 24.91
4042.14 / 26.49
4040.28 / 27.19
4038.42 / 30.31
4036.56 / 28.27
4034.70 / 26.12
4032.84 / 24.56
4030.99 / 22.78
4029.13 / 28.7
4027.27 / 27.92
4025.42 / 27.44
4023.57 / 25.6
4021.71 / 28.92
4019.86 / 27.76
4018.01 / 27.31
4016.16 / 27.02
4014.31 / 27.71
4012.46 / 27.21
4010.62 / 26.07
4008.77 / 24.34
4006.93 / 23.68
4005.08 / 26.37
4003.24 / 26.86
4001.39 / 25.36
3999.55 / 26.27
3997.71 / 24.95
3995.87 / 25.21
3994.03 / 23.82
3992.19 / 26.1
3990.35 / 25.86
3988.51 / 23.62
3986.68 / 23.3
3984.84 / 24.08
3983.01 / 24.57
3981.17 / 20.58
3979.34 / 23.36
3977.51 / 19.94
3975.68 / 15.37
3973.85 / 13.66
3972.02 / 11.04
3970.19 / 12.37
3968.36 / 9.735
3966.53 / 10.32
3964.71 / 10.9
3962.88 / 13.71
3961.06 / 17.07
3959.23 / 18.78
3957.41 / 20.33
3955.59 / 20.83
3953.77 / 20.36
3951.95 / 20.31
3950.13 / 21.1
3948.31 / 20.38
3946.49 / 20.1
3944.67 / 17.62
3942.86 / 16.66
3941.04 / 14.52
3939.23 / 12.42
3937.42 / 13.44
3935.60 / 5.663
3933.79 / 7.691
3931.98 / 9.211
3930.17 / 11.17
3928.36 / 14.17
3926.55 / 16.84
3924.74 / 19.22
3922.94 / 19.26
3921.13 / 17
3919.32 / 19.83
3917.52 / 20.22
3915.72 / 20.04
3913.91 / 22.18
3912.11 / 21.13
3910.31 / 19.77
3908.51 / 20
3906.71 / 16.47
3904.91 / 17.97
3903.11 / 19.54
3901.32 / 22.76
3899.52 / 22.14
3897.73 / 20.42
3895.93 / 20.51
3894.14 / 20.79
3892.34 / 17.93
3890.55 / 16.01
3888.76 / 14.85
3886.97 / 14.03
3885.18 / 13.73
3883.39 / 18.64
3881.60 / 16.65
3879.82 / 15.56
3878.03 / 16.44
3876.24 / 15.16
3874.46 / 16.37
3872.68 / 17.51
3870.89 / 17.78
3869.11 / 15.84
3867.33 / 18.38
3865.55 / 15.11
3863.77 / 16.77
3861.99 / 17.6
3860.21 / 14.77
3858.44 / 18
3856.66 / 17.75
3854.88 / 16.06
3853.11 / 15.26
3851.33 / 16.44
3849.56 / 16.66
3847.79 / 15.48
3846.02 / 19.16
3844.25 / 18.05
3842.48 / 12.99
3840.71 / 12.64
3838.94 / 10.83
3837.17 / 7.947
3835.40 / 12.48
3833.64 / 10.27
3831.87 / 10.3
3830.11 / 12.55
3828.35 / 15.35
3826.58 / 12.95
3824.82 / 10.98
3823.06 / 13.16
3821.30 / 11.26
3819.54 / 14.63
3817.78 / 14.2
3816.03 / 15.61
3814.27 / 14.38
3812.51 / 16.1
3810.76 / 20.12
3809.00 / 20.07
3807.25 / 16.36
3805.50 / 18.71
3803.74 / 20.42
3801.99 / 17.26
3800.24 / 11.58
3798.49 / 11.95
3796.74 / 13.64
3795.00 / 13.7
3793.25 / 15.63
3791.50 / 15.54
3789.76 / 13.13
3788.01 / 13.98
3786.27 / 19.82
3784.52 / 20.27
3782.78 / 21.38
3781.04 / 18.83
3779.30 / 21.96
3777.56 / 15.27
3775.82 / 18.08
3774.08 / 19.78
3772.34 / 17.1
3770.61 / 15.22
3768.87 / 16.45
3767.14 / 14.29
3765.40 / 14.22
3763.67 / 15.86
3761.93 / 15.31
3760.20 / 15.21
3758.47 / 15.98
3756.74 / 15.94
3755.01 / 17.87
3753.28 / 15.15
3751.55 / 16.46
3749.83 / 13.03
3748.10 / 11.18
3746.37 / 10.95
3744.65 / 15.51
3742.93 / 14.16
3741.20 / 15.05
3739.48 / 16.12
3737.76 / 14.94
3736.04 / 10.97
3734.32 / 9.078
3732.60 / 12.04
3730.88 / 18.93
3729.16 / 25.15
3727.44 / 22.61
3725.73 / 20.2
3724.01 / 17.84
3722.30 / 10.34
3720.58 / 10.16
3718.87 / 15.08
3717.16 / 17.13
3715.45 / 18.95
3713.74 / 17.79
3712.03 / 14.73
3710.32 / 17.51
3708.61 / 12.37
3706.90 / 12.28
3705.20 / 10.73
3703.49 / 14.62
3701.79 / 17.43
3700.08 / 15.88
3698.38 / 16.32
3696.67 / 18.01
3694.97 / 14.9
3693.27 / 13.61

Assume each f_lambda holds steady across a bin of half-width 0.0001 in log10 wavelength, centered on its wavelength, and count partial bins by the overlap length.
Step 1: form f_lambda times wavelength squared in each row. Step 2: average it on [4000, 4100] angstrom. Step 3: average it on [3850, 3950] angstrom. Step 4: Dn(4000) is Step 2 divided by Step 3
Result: 1.7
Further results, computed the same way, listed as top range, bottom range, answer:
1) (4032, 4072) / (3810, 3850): 2.15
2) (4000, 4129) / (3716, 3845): 2.01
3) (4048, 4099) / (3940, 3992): 1.55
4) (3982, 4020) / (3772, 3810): 1.67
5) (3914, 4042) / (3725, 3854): 1.49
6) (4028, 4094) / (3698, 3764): 2.09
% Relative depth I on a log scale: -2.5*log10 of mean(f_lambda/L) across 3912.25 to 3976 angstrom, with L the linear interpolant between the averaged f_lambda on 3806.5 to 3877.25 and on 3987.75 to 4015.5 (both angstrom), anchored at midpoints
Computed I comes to 0.337 mag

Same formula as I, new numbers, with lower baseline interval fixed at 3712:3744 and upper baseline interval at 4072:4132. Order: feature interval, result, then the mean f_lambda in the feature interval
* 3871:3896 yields 0.21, 16.6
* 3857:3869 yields 0.17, 16.8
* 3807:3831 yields 0.24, 14.8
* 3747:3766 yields 0.11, 15.1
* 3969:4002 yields 0.08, 21.5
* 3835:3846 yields 0.41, 13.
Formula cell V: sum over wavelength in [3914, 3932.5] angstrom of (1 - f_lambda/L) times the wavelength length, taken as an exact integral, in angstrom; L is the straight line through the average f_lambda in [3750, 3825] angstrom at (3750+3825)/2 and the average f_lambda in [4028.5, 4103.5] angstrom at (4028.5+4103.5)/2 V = 3.5 angstrom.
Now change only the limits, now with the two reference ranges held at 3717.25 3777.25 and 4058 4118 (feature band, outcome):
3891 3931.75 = 3.5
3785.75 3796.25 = 1.1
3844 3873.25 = 3.4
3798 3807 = 0.6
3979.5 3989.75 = -0.1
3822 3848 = 7.6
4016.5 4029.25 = -1.8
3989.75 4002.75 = -1.1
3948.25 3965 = 2.7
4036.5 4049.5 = -0.8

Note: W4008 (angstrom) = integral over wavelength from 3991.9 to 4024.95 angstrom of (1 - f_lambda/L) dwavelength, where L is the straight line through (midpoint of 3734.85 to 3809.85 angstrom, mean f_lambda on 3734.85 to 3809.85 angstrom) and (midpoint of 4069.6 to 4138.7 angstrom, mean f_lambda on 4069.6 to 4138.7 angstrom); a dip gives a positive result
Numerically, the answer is -3.8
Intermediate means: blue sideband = 15.9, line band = 26.2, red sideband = 26.5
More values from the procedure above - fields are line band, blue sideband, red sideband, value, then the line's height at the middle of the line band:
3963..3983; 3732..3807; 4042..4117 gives 6.6 angstrom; 22.6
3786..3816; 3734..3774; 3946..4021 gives 0.4 angstrom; 16.2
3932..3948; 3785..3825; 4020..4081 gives 6.0 angstrom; 21.6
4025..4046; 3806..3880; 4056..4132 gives -2.6 angstrom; 23.7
